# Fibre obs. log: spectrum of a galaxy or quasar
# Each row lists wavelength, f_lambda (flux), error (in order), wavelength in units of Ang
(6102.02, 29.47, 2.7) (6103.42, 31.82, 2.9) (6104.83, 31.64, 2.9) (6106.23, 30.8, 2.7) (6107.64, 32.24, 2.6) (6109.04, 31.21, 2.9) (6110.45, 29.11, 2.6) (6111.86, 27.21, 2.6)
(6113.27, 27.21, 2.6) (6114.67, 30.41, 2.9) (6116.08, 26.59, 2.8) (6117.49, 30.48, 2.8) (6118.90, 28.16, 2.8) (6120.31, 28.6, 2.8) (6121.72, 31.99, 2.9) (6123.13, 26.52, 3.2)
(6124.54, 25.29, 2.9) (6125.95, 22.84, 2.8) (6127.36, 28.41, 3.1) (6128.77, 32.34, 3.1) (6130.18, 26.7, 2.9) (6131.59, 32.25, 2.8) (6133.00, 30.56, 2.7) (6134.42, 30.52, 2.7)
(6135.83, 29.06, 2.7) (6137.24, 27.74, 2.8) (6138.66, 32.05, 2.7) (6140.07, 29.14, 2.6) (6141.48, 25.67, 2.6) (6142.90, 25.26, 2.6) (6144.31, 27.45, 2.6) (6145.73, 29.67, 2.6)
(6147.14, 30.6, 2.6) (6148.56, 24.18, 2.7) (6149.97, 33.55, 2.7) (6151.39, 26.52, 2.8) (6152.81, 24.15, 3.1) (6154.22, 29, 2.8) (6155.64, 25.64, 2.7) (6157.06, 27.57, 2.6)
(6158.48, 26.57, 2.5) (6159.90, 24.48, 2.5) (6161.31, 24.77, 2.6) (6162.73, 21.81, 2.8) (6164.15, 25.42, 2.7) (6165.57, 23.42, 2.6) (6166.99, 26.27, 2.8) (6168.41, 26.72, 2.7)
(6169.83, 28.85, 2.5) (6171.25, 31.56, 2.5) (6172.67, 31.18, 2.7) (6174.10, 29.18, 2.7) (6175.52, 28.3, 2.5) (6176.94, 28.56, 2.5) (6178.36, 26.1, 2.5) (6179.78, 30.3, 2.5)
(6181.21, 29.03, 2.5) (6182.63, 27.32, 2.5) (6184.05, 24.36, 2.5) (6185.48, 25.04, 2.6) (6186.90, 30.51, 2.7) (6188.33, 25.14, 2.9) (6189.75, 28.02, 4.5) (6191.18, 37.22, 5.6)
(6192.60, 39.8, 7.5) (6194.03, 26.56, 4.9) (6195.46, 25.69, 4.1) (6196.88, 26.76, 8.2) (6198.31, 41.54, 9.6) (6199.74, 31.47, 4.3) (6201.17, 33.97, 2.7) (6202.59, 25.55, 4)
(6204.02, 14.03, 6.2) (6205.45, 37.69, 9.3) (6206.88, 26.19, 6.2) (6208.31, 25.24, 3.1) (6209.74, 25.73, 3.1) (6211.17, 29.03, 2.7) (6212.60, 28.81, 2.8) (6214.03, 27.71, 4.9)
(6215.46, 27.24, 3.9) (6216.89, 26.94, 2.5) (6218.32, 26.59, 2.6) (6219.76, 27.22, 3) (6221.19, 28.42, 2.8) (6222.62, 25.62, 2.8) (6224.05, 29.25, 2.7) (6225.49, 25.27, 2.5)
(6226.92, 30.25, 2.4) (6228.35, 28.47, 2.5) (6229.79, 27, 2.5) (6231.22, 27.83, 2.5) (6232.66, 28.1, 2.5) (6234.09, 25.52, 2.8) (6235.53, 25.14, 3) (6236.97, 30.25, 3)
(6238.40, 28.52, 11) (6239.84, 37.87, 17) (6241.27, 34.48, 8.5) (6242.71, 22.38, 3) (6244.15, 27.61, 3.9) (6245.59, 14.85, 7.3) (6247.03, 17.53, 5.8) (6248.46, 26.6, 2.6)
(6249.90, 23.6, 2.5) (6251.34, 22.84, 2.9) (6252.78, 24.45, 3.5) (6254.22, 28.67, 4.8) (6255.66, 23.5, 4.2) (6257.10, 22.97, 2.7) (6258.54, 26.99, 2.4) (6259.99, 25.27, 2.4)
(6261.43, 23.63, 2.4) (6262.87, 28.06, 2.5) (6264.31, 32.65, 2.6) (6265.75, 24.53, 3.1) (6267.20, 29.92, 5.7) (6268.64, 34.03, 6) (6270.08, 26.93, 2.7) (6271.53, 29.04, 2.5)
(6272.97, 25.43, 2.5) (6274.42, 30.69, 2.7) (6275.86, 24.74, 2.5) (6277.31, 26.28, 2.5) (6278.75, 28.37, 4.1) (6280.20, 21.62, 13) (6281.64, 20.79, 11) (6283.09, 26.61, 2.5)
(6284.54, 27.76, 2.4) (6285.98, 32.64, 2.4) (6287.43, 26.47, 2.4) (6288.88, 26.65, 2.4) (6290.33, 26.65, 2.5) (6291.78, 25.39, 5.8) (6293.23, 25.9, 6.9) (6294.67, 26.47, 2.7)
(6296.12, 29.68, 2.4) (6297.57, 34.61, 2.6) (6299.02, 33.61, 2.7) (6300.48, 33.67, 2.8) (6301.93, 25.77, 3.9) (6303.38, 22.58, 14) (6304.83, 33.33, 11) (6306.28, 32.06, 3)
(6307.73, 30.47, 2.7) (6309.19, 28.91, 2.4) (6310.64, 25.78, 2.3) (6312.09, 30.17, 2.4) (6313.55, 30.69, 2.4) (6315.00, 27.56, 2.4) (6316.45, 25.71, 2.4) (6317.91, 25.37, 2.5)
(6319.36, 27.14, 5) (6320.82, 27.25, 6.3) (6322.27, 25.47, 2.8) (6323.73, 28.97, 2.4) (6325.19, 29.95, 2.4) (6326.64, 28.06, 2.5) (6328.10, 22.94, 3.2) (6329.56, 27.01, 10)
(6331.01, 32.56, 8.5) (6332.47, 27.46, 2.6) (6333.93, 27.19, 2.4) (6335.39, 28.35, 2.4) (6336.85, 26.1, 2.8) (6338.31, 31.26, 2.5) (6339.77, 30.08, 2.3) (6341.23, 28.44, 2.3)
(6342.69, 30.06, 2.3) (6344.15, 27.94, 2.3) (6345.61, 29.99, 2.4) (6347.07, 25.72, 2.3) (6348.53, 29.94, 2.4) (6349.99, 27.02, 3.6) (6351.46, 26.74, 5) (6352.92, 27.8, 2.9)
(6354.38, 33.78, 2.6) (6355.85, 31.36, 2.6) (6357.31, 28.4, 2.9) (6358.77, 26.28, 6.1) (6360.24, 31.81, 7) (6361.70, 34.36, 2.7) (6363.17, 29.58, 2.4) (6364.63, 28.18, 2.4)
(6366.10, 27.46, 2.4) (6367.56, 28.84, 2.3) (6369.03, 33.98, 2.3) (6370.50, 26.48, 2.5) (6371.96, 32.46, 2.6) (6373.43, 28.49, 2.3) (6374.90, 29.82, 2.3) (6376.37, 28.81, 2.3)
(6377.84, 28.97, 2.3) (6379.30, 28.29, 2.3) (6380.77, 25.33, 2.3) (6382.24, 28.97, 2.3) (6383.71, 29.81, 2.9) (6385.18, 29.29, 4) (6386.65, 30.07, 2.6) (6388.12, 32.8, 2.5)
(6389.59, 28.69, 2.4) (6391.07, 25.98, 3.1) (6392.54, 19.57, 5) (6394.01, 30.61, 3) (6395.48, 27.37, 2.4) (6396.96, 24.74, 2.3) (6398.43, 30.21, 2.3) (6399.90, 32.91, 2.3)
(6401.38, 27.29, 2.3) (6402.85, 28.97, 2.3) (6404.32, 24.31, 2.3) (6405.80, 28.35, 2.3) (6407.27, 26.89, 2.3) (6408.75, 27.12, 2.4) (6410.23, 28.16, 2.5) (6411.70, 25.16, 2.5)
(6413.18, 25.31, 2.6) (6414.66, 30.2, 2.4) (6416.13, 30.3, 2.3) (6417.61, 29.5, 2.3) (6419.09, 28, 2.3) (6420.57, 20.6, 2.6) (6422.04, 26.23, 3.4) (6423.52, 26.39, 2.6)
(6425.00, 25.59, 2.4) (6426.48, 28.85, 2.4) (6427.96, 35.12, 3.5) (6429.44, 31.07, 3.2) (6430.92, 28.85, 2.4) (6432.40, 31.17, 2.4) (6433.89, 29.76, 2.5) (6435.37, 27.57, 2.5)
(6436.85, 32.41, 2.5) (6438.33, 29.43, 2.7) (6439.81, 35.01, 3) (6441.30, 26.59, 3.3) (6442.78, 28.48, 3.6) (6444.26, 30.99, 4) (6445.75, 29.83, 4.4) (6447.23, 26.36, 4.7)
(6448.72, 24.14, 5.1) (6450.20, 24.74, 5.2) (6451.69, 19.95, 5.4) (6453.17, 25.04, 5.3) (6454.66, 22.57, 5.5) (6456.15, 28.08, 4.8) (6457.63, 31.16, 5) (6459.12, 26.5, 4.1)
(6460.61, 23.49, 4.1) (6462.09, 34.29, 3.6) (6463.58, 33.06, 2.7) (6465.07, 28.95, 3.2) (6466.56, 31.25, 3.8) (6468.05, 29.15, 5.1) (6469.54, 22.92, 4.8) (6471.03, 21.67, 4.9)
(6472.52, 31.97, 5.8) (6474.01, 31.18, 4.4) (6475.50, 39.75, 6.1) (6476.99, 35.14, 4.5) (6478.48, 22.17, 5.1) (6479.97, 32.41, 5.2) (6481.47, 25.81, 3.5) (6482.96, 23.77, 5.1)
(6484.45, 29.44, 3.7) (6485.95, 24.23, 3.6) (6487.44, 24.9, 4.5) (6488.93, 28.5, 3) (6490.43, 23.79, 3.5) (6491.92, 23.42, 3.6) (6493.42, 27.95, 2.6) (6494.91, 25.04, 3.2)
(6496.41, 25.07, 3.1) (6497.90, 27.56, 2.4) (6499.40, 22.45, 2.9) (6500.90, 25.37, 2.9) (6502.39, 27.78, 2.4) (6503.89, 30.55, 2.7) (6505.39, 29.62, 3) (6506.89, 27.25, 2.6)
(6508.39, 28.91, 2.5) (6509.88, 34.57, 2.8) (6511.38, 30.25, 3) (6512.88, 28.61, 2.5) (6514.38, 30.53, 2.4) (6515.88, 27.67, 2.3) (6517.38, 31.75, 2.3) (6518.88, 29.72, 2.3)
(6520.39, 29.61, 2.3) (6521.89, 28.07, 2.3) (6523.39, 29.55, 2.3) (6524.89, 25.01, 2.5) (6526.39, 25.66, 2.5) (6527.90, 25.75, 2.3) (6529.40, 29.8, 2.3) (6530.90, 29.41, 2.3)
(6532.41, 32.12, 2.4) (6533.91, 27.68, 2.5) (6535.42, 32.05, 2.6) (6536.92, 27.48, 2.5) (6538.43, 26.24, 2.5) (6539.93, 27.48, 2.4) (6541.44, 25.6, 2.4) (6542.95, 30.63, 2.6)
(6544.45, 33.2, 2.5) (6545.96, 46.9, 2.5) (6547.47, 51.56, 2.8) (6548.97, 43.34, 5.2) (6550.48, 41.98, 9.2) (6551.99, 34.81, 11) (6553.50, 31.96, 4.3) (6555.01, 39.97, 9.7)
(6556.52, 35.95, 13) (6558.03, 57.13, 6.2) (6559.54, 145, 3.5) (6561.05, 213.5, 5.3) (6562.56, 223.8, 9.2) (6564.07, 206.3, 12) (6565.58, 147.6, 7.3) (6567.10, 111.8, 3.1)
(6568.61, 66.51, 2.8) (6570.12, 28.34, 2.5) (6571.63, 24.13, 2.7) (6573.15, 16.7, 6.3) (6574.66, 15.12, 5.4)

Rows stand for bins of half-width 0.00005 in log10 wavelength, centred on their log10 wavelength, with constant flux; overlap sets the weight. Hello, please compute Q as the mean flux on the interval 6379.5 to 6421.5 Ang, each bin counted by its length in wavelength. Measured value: 27.7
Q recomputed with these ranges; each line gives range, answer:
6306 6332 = 28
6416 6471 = 28.1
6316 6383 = 28.6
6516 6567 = 57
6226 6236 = 27.5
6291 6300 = 29.4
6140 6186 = 27.2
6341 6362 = 29.2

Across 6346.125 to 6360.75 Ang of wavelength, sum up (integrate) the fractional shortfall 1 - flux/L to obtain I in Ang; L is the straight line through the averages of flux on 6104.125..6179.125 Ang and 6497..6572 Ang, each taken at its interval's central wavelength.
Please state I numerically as 3.99 Ang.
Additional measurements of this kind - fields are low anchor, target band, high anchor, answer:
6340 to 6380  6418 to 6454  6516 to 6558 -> 3.2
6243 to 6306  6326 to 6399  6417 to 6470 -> -3.3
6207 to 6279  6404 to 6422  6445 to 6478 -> 0.6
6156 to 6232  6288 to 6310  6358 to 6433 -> -0.6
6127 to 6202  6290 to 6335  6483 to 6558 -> 1.5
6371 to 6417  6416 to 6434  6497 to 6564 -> 2.0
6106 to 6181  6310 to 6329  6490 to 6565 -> 4.5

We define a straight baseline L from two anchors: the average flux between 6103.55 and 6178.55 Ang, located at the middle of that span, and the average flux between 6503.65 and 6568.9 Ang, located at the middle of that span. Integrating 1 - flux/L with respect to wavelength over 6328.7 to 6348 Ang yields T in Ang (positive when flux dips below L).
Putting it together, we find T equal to 5.6 Ang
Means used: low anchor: 28.2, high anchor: 52.7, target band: 28.6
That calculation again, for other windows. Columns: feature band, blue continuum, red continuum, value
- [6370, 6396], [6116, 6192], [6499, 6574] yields 7.84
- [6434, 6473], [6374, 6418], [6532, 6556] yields 3.46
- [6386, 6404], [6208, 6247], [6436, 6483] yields -0.02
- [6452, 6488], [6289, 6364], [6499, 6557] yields 2.71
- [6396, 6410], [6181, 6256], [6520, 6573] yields 5.27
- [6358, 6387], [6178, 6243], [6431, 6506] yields -1.28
